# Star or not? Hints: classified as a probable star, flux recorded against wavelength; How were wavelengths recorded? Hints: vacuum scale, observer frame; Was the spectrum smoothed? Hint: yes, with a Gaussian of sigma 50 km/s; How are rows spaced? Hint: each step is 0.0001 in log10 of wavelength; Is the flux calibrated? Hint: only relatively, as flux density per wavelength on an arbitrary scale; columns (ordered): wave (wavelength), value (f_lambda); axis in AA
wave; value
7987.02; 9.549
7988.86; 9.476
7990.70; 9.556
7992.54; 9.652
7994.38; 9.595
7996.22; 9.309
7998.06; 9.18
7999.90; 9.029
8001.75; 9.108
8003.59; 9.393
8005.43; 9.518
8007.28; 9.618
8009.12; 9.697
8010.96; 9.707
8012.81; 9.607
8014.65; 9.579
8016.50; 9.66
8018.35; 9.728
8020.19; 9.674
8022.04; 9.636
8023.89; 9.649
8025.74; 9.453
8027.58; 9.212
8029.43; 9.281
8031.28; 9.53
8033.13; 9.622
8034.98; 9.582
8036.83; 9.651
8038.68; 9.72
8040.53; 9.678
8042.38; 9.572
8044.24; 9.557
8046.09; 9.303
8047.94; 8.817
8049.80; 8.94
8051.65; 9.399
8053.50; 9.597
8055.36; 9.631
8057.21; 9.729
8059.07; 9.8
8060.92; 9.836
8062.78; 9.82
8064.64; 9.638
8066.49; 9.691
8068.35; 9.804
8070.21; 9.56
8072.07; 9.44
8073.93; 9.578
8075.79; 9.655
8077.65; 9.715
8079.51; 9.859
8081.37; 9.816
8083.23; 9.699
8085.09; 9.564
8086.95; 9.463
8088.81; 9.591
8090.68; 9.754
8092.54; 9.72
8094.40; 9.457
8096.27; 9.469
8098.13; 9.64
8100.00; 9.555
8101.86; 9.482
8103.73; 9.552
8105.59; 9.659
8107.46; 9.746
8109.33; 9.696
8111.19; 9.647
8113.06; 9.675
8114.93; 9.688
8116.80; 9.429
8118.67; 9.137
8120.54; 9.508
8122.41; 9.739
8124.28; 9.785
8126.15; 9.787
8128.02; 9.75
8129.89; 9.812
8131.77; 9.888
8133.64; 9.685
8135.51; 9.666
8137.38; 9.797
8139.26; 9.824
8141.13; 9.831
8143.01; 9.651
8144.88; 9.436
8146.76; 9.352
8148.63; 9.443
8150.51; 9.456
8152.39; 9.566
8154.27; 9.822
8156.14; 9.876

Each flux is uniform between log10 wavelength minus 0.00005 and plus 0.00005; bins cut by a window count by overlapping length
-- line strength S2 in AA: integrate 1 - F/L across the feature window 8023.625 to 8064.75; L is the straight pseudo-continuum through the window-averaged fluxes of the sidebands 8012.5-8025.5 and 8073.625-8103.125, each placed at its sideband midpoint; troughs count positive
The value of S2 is 0.5 AA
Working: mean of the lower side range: 9.64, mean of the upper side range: 9.63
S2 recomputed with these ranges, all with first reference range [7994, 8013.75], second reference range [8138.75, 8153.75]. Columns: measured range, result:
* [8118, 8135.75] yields -0.3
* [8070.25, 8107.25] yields -0.4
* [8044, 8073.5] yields -0.2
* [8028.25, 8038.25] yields -0.1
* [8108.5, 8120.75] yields 0.0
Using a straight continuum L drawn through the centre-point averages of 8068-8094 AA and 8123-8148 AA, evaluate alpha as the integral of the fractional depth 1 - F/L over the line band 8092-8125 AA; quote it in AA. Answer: 0.3 AA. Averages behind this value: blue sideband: 9.65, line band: 9.59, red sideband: 9.71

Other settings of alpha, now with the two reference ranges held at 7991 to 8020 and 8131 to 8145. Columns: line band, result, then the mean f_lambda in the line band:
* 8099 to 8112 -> 0.08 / 9.62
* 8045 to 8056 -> 0.35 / 9.28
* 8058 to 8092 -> -0.20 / 9.68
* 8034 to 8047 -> -0.02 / 9.58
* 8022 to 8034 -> 0.09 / 9.47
